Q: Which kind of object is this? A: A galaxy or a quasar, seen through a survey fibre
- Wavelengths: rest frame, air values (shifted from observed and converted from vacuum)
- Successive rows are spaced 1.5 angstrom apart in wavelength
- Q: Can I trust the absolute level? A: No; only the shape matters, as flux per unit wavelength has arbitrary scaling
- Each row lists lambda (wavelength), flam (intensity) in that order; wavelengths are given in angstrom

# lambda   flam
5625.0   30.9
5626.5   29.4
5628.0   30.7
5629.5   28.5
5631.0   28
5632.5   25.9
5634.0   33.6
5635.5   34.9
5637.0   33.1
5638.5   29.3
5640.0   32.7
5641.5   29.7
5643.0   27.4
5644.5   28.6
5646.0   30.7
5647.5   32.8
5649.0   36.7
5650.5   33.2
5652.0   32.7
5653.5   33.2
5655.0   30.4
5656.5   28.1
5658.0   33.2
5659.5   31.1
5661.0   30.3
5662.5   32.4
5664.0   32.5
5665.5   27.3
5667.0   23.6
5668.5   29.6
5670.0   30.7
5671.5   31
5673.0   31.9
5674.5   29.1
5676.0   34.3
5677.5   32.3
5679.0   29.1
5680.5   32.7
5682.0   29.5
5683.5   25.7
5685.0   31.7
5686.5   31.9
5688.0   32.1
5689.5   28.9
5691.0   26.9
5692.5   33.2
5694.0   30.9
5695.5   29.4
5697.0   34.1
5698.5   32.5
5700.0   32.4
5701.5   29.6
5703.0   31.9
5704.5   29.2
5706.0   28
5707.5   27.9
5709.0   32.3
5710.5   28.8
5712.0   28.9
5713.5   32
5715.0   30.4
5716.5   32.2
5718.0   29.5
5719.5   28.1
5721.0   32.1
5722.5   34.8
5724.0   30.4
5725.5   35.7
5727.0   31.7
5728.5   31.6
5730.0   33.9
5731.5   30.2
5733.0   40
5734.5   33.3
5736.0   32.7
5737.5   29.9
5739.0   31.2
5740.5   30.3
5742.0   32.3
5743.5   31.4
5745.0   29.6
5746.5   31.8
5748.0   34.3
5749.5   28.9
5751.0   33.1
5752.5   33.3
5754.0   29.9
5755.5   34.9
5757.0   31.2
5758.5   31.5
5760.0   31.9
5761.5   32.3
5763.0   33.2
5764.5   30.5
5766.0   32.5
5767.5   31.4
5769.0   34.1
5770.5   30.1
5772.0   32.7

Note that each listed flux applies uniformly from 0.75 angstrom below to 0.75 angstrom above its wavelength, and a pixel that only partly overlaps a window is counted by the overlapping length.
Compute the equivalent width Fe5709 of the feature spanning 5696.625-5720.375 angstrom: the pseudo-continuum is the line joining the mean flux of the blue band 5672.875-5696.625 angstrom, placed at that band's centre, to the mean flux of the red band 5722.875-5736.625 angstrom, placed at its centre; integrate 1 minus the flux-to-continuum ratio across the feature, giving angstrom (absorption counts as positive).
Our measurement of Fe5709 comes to 1.2 angstrom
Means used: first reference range 30.6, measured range 30.4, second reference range 33.3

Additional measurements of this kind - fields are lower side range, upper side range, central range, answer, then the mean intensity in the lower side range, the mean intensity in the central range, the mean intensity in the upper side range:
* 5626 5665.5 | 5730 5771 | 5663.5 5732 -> 1.9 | 31.1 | 30.7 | 32.1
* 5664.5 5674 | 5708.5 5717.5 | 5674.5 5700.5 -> -1.0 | 29.1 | 31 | 30.7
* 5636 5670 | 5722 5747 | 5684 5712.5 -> 1.1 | 30.9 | 30.5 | 32.4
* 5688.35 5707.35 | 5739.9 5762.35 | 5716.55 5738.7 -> -0.8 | 30.5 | 32.4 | 31.8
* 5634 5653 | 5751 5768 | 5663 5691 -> 1.6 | 31.9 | 30.1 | 32.1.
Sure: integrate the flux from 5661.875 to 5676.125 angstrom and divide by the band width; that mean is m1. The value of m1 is 30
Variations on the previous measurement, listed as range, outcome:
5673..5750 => 31.2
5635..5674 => 31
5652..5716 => 30.5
